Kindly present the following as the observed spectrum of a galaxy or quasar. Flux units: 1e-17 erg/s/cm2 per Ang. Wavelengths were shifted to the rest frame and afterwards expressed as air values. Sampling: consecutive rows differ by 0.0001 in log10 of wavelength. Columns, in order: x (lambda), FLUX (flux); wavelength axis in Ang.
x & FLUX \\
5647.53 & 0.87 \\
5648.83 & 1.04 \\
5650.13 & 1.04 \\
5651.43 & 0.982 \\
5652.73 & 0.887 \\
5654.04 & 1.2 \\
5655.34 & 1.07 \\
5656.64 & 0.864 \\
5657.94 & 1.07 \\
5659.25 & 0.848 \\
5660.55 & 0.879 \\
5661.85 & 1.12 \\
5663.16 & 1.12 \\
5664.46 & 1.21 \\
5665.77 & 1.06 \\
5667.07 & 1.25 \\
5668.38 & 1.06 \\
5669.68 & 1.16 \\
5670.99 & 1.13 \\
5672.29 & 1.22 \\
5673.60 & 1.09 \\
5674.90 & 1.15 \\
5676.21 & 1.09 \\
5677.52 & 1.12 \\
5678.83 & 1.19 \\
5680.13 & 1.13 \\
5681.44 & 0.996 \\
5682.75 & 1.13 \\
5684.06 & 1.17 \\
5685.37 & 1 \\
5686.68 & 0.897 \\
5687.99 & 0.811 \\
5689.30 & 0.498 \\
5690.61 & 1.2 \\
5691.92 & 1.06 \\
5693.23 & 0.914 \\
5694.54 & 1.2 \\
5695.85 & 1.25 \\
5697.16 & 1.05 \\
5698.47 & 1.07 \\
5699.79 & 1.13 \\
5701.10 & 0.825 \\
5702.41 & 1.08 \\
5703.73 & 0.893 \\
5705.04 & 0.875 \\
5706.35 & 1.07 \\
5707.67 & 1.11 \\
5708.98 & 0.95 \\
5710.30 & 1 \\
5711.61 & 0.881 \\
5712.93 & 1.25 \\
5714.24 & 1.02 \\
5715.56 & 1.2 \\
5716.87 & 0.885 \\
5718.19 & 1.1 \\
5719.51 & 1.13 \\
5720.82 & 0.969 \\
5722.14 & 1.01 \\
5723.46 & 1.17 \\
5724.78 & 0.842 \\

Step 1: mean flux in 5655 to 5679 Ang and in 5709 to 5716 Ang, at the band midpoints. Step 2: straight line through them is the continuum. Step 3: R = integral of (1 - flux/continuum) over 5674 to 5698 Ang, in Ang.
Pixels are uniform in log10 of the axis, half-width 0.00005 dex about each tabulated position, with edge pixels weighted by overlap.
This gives 0.6 Ang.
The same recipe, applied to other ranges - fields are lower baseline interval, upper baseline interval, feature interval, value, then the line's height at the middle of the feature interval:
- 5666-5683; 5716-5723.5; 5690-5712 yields 0.9 Ang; 1.08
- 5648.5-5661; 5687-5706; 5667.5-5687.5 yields -2.3 Ang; 0.989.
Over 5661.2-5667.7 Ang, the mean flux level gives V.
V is 1.15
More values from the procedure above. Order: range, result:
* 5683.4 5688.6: 0.97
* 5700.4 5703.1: 0.954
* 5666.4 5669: 1.16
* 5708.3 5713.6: 1.02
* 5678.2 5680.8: 1.16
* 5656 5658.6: 0.966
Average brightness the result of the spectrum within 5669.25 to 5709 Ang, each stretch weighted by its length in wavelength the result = 1.05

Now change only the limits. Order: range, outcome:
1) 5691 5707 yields 1.04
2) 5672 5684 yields 1.12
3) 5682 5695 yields 0.985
